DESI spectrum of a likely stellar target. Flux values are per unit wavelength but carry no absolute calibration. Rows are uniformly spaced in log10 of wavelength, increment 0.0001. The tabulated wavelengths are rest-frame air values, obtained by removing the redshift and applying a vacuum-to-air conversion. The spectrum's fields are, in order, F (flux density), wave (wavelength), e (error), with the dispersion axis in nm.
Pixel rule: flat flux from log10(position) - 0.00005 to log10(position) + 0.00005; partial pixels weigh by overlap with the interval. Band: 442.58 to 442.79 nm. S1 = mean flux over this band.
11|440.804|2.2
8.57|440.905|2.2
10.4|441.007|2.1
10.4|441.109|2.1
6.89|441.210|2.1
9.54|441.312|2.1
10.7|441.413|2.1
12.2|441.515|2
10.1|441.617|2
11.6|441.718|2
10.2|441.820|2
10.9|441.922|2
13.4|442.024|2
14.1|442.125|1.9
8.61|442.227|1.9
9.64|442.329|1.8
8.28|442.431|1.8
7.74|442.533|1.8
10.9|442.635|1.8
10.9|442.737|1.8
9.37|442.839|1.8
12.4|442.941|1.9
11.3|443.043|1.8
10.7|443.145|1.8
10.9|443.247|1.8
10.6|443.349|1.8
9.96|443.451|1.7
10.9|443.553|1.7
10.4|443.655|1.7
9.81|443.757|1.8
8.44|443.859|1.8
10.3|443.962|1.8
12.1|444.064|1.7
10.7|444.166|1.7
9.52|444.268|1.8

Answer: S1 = 10.8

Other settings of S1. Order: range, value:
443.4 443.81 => 10.3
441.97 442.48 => 10.8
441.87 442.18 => 12.7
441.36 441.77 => 11.1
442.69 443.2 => 10.9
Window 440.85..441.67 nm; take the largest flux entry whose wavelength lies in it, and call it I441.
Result 12.2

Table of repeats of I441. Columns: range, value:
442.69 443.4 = 12.4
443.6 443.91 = 10.4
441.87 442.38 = 14.1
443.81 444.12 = 12.1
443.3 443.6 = 10.9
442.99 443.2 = 11.3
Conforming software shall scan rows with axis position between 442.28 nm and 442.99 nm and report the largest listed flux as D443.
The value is 12.4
